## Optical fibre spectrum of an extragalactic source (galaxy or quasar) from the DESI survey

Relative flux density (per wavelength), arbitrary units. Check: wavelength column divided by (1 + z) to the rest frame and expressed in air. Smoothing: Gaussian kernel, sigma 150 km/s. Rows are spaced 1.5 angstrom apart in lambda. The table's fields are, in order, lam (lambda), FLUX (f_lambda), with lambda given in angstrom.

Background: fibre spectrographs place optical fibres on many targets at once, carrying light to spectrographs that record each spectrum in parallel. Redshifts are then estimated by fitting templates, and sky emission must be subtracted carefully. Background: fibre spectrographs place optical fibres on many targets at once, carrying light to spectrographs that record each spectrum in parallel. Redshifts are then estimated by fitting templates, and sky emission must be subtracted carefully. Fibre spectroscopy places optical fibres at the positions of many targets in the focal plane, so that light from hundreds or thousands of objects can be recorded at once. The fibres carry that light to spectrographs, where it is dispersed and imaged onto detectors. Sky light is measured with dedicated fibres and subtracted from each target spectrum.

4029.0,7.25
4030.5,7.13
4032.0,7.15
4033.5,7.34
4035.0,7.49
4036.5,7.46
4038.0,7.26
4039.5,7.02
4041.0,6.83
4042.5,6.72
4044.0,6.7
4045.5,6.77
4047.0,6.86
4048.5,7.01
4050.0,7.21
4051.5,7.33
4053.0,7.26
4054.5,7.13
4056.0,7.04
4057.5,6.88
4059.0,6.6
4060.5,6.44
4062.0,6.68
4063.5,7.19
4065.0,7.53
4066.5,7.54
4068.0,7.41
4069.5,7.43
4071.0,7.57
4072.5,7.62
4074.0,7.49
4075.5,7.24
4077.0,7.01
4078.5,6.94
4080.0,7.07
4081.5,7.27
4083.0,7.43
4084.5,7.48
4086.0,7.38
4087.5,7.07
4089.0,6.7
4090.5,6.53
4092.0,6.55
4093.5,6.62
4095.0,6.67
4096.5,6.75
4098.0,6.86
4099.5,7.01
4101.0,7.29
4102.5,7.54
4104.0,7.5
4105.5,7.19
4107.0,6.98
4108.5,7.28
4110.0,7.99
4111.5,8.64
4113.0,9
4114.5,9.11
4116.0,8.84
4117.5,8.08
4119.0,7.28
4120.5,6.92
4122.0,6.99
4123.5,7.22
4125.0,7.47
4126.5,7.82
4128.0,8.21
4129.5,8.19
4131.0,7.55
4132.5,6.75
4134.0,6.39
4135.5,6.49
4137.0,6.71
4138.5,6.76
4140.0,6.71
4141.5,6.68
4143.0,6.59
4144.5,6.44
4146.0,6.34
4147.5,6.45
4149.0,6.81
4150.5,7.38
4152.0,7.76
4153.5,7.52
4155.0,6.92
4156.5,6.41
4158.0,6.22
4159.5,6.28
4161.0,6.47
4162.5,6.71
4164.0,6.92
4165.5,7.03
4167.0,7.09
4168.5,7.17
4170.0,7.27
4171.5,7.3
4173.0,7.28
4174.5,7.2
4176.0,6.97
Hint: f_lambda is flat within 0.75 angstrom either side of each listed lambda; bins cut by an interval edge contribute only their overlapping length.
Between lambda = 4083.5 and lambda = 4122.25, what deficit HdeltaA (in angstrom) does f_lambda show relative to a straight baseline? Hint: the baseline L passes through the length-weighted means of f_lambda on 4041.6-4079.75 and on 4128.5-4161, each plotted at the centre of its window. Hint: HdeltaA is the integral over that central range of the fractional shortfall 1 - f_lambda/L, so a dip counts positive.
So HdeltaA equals -2.4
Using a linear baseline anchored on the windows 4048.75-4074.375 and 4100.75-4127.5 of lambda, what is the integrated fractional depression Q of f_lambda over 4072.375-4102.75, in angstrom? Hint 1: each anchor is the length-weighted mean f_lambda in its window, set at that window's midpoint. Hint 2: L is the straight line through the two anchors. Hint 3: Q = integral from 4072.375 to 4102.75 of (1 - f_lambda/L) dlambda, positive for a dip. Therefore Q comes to 1.7 angstrom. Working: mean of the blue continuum 7.19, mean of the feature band 7.05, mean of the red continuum 7.74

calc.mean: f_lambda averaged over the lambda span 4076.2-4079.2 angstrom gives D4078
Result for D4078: 6.98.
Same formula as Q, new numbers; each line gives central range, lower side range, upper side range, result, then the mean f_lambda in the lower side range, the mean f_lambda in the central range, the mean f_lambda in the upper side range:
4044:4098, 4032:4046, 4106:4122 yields 2.7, 7.08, 7.07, 7.95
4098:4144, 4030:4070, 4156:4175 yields -3.1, 7.09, 7.42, 6.87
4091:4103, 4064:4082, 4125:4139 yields 0.7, 7.34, 6.89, 7.23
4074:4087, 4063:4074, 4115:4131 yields 0.5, 7.48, 7.24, 7.72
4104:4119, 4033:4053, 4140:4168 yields -2.5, 7.08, 8.05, 6.78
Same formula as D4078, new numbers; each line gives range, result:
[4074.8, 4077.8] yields 7.12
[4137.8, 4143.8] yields 6.68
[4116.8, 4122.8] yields 7.31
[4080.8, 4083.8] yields 7.35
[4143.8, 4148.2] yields 6.41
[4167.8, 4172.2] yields 7.25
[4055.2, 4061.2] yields 6.75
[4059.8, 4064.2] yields 6.77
